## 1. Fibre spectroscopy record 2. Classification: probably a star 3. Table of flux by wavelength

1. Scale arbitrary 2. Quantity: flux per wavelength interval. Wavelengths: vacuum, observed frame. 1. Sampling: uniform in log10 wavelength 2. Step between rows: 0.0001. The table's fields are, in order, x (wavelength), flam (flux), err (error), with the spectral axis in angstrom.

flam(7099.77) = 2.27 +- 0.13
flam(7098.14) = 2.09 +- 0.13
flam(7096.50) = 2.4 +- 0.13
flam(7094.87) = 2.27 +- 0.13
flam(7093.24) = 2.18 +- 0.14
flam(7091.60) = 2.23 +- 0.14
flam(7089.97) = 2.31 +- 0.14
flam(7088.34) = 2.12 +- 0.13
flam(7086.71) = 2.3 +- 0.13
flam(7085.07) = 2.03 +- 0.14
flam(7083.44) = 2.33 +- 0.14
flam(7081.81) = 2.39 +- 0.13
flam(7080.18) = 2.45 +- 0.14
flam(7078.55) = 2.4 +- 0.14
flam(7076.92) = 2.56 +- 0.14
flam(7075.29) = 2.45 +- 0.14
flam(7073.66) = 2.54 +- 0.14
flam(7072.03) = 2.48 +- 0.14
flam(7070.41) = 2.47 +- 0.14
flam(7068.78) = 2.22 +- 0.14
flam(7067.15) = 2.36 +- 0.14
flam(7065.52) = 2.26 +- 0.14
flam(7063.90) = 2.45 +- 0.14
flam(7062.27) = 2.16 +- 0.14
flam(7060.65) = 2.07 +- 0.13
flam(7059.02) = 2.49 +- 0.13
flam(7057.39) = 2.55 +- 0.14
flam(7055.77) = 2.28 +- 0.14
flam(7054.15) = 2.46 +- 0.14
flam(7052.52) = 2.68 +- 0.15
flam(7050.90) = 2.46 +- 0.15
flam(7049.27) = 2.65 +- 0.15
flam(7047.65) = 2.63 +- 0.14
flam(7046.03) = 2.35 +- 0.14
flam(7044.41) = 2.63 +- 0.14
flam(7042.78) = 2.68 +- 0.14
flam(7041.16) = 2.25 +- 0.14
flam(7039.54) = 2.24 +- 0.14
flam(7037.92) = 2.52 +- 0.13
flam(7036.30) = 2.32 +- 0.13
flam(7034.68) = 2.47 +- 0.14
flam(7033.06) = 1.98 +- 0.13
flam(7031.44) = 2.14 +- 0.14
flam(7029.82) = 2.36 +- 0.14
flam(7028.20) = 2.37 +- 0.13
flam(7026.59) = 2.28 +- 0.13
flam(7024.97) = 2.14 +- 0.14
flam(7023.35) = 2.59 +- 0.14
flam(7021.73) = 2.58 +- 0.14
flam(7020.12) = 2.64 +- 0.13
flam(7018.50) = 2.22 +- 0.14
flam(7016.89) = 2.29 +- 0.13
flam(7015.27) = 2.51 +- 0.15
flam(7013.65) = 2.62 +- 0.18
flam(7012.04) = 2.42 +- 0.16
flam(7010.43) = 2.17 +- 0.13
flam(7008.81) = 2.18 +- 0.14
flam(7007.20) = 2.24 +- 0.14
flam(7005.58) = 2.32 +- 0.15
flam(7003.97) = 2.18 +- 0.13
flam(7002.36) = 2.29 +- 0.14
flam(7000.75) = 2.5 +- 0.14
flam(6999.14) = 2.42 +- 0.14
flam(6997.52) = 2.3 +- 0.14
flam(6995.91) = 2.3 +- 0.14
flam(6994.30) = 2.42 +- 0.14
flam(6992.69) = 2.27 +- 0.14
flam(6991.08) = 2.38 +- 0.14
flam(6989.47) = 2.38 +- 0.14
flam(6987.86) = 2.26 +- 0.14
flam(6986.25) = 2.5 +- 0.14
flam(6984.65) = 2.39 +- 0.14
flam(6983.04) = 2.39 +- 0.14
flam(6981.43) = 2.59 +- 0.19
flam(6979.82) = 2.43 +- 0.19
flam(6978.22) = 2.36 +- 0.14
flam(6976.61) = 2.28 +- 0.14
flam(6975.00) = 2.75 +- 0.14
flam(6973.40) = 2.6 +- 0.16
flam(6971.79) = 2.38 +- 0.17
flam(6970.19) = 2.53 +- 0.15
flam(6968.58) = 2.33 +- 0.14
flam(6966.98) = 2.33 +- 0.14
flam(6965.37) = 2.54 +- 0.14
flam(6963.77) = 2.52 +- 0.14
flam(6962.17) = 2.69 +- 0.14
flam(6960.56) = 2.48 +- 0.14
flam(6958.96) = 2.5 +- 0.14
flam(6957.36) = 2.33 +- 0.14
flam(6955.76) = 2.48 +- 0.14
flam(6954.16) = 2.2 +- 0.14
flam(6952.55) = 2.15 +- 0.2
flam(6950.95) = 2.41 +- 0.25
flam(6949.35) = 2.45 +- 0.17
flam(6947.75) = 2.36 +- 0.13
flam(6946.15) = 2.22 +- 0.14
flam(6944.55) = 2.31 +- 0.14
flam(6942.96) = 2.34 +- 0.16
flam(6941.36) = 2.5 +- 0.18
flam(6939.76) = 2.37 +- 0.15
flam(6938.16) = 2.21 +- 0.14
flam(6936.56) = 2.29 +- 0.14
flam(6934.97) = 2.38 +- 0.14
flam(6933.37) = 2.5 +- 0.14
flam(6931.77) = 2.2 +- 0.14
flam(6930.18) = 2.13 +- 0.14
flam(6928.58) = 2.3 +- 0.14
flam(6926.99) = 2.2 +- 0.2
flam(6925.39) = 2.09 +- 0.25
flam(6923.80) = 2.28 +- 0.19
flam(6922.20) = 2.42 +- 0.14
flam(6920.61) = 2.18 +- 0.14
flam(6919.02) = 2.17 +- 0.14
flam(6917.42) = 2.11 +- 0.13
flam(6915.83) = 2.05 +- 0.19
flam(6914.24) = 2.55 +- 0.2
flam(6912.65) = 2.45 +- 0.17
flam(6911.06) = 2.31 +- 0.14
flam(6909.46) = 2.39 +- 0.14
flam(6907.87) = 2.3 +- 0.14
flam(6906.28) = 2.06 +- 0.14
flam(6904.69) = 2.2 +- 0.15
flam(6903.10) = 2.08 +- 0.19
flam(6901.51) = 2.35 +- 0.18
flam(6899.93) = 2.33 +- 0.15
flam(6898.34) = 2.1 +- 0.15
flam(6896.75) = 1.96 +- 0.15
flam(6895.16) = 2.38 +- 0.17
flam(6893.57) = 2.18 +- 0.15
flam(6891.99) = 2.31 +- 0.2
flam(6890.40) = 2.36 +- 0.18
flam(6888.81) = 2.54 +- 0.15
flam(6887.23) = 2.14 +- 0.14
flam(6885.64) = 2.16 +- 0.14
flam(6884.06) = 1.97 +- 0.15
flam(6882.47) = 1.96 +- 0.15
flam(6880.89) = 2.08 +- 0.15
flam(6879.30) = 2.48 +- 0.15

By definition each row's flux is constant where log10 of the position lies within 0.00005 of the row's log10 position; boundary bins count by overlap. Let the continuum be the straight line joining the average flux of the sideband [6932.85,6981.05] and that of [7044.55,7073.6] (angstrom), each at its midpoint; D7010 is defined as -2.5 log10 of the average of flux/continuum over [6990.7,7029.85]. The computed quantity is 0.03 mag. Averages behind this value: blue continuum 2.41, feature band 2.36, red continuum 2.42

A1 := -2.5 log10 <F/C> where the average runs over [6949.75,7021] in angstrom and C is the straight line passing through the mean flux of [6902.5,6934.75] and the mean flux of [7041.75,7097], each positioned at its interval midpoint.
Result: -0.04 mag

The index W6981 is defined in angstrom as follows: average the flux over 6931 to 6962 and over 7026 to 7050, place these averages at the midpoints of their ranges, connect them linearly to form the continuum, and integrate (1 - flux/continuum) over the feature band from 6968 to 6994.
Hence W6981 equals -0.6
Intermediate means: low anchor 2.36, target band 2.43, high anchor 2.39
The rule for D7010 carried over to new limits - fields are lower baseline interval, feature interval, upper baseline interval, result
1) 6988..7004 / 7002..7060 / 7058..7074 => -0.02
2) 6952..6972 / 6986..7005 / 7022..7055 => 0.03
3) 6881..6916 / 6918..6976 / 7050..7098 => -0.05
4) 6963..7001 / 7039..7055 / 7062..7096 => -0.06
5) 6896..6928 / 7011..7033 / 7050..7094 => -0.03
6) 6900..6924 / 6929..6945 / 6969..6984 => 0.01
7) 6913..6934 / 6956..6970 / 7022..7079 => -0.08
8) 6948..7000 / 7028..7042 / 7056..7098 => 0.04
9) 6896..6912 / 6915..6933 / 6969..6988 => 0.04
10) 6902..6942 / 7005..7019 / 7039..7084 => 0.02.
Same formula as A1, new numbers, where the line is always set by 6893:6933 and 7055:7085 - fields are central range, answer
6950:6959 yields -0.03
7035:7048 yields -0.04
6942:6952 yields -0.04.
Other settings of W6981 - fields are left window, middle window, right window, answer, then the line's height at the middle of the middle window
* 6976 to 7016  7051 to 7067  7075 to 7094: -0.4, 2.32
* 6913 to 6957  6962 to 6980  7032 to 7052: -1.0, 2.34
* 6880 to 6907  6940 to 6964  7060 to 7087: -1.6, 2.24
